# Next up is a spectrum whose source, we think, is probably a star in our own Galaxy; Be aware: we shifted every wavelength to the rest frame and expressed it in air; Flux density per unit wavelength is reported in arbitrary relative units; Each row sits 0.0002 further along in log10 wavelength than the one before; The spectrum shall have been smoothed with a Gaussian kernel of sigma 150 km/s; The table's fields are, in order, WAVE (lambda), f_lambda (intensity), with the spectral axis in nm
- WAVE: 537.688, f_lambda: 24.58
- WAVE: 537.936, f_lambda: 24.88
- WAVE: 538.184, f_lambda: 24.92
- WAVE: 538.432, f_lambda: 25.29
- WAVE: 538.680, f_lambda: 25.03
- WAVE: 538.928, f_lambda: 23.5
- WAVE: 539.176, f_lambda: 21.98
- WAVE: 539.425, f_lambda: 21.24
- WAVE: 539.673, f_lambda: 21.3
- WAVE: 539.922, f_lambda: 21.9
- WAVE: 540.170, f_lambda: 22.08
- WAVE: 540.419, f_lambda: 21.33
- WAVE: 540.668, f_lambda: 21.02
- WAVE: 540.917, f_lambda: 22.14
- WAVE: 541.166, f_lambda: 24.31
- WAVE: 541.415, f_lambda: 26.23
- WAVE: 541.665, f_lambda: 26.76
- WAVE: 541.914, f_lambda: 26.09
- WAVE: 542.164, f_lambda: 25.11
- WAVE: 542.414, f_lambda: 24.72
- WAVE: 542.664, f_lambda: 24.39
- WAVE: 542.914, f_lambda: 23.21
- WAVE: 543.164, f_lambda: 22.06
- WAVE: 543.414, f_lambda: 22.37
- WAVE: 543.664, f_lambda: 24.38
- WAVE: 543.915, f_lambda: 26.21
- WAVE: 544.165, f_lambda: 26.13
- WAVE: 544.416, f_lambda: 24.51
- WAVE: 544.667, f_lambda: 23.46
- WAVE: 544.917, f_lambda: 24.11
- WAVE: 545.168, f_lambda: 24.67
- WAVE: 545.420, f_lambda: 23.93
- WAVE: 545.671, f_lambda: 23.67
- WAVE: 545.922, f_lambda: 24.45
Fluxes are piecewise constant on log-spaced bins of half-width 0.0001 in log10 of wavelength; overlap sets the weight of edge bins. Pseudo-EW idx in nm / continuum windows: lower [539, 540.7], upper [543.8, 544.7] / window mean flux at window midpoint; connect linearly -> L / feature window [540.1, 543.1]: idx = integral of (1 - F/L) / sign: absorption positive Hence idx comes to -0.11 nm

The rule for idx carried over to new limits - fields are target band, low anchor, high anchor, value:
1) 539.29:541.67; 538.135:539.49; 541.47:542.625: 0.20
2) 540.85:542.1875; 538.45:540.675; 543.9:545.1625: -0.11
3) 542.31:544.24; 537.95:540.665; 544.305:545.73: -0.03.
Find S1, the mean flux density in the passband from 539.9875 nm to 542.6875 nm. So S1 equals 24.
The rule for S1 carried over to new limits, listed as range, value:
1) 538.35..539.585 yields 23.3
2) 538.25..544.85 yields 23.7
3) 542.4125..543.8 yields 23.4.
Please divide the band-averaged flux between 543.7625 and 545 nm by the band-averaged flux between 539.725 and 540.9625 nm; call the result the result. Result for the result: 1.2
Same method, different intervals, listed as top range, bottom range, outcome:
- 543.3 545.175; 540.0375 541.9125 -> 1.04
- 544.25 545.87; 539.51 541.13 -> 1.11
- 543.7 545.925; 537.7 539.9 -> 1.05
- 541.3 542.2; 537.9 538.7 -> 1.04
